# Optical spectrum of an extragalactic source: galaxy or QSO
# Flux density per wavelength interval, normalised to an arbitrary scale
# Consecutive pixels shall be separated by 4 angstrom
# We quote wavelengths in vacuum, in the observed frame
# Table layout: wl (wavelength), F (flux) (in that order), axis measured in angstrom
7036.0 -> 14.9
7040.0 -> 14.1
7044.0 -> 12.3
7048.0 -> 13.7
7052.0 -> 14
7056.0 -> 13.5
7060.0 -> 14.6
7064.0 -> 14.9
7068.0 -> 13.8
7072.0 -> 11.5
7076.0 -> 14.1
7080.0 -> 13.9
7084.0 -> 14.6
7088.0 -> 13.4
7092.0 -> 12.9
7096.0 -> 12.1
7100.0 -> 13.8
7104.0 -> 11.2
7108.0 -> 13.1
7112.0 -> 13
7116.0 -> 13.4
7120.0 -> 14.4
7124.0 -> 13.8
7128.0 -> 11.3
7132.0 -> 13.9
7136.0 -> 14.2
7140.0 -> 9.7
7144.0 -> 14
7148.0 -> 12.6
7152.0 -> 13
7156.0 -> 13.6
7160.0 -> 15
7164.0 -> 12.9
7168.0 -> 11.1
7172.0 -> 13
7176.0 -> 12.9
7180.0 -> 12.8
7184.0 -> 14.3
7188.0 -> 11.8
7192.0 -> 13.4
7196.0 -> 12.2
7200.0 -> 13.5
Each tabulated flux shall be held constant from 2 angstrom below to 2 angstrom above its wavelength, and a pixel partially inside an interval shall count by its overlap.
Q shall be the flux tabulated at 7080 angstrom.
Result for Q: 13.9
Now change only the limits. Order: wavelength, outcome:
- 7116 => 13.4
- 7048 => 13.7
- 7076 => 14.1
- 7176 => 12.9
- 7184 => 14.3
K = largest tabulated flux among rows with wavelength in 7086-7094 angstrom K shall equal 13.4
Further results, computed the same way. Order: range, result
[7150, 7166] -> 15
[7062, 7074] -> 14.9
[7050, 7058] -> 14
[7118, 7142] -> 14.4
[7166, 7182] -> 13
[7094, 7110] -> 13.8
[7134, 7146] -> 14.2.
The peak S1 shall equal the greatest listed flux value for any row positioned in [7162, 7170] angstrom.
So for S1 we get 12.9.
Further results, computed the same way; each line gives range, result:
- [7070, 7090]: 14.6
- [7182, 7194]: 14.3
